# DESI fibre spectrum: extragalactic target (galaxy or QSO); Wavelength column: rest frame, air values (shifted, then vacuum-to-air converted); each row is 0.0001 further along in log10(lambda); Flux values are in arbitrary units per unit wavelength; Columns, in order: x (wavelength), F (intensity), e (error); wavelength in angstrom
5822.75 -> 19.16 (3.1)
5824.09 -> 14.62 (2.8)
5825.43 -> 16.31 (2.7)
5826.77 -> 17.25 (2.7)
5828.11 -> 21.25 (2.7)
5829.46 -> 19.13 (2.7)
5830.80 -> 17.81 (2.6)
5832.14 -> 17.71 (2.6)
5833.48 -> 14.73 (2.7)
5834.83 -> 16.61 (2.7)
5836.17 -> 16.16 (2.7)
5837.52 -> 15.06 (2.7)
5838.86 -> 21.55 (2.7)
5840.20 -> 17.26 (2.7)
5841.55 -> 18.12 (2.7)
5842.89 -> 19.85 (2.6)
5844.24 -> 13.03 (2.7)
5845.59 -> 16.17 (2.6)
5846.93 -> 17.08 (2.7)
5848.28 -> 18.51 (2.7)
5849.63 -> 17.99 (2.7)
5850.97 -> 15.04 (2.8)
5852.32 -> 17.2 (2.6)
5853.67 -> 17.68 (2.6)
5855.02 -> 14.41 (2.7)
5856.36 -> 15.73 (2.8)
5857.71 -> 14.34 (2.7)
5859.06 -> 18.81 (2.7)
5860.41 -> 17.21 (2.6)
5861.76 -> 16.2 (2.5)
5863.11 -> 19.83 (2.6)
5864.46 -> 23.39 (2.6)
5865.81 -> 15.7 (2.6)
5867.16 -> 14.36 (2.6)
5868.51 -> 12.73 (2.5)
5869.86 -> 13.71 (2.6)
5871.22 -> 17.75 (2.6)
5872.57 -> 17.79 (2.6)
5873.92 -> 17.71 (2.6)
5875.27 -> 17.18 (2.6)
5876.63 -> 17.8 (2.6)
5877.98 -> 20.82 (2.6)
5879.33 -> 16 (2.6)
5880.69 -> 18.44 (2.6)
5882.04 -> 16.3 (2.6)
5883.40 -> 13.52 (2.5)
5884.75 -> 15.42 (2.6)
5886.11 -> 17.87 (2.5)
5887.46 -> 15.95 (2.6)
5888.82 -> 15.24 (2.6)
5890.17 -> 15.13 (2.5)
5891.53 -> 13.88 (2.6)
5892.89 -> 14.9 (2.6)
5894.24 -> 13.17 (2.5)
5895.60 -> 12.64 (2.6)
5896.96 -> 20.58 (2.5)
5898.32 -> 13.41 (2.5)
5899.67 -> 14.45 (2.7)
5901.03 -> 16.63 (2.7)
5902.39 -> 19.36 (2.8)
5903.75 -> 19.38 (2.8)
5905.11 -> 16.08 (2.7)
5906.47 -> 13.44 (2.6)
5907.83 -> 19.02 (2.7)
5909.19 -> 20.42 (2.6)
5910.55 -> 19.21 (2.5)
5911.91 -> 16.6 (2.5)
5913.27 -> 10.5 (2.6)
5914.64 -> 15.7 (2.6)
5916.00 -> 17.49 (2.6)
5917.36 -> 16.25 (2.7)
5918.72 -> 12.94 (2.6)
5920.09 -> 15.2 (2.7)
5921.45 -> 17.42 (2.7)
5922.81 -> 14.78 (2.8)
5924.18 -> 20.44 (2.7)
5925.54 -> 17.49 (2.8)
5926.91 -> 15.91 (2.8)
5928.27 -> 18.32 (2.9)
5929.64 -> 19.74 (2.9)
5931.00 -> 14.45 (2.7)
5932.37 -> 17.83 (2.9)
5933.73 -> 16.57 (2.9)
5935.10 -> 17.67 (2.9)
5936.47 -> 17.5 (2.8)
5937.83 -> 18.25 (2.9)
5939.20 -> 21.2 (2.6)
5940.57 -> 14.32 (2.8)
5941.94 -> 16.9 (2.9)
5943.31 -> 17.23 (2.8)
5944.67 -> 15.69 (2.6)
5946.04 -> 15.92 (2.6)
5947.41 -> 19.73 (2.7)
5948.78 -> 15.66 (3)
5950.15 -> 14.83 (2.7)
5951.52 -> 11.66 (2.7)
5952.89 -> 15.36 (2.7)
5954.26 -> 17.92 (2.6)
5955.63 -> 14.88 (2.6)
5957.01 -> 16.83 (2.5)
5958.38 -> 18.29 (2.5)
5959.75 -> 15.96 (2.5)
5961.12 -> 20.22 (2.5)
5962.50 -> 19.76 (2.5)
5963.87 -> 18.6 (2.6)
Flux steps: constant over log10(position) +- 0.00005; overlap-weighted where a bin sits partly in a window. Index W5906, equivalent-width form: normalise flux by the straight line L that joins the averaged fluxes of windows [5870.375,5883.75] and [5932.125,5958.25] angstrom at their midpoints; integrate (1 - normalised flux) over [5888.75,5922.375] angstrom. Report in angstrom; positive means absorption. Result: 2.16 angstrom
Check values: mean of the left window 17.4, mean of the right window 16.6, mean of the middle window 16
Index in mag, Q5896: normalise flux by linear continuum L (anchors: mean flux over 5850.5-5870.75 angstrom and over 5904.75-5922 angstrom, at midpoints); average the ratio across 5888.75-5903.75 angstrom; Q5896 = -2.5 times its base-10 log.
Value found 0.05 mag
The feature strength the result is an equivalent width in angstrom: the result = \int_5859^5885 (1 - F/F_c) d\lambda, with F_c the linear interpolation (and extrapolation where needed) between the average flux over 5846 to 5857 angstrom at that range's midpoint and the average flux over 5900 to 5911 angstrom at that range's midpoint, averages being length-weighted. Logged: 0.15 angstrom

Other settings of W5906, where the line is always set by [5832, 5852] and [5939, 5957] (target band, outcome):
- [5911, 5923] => 0.8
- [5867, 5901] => 1.5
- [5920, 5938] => -1.1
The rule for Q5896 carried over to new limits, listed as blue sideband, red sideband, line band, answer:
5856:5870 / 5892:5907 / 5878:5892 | 0.01 mag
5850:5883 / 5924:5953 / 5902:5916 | 0.00 mag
